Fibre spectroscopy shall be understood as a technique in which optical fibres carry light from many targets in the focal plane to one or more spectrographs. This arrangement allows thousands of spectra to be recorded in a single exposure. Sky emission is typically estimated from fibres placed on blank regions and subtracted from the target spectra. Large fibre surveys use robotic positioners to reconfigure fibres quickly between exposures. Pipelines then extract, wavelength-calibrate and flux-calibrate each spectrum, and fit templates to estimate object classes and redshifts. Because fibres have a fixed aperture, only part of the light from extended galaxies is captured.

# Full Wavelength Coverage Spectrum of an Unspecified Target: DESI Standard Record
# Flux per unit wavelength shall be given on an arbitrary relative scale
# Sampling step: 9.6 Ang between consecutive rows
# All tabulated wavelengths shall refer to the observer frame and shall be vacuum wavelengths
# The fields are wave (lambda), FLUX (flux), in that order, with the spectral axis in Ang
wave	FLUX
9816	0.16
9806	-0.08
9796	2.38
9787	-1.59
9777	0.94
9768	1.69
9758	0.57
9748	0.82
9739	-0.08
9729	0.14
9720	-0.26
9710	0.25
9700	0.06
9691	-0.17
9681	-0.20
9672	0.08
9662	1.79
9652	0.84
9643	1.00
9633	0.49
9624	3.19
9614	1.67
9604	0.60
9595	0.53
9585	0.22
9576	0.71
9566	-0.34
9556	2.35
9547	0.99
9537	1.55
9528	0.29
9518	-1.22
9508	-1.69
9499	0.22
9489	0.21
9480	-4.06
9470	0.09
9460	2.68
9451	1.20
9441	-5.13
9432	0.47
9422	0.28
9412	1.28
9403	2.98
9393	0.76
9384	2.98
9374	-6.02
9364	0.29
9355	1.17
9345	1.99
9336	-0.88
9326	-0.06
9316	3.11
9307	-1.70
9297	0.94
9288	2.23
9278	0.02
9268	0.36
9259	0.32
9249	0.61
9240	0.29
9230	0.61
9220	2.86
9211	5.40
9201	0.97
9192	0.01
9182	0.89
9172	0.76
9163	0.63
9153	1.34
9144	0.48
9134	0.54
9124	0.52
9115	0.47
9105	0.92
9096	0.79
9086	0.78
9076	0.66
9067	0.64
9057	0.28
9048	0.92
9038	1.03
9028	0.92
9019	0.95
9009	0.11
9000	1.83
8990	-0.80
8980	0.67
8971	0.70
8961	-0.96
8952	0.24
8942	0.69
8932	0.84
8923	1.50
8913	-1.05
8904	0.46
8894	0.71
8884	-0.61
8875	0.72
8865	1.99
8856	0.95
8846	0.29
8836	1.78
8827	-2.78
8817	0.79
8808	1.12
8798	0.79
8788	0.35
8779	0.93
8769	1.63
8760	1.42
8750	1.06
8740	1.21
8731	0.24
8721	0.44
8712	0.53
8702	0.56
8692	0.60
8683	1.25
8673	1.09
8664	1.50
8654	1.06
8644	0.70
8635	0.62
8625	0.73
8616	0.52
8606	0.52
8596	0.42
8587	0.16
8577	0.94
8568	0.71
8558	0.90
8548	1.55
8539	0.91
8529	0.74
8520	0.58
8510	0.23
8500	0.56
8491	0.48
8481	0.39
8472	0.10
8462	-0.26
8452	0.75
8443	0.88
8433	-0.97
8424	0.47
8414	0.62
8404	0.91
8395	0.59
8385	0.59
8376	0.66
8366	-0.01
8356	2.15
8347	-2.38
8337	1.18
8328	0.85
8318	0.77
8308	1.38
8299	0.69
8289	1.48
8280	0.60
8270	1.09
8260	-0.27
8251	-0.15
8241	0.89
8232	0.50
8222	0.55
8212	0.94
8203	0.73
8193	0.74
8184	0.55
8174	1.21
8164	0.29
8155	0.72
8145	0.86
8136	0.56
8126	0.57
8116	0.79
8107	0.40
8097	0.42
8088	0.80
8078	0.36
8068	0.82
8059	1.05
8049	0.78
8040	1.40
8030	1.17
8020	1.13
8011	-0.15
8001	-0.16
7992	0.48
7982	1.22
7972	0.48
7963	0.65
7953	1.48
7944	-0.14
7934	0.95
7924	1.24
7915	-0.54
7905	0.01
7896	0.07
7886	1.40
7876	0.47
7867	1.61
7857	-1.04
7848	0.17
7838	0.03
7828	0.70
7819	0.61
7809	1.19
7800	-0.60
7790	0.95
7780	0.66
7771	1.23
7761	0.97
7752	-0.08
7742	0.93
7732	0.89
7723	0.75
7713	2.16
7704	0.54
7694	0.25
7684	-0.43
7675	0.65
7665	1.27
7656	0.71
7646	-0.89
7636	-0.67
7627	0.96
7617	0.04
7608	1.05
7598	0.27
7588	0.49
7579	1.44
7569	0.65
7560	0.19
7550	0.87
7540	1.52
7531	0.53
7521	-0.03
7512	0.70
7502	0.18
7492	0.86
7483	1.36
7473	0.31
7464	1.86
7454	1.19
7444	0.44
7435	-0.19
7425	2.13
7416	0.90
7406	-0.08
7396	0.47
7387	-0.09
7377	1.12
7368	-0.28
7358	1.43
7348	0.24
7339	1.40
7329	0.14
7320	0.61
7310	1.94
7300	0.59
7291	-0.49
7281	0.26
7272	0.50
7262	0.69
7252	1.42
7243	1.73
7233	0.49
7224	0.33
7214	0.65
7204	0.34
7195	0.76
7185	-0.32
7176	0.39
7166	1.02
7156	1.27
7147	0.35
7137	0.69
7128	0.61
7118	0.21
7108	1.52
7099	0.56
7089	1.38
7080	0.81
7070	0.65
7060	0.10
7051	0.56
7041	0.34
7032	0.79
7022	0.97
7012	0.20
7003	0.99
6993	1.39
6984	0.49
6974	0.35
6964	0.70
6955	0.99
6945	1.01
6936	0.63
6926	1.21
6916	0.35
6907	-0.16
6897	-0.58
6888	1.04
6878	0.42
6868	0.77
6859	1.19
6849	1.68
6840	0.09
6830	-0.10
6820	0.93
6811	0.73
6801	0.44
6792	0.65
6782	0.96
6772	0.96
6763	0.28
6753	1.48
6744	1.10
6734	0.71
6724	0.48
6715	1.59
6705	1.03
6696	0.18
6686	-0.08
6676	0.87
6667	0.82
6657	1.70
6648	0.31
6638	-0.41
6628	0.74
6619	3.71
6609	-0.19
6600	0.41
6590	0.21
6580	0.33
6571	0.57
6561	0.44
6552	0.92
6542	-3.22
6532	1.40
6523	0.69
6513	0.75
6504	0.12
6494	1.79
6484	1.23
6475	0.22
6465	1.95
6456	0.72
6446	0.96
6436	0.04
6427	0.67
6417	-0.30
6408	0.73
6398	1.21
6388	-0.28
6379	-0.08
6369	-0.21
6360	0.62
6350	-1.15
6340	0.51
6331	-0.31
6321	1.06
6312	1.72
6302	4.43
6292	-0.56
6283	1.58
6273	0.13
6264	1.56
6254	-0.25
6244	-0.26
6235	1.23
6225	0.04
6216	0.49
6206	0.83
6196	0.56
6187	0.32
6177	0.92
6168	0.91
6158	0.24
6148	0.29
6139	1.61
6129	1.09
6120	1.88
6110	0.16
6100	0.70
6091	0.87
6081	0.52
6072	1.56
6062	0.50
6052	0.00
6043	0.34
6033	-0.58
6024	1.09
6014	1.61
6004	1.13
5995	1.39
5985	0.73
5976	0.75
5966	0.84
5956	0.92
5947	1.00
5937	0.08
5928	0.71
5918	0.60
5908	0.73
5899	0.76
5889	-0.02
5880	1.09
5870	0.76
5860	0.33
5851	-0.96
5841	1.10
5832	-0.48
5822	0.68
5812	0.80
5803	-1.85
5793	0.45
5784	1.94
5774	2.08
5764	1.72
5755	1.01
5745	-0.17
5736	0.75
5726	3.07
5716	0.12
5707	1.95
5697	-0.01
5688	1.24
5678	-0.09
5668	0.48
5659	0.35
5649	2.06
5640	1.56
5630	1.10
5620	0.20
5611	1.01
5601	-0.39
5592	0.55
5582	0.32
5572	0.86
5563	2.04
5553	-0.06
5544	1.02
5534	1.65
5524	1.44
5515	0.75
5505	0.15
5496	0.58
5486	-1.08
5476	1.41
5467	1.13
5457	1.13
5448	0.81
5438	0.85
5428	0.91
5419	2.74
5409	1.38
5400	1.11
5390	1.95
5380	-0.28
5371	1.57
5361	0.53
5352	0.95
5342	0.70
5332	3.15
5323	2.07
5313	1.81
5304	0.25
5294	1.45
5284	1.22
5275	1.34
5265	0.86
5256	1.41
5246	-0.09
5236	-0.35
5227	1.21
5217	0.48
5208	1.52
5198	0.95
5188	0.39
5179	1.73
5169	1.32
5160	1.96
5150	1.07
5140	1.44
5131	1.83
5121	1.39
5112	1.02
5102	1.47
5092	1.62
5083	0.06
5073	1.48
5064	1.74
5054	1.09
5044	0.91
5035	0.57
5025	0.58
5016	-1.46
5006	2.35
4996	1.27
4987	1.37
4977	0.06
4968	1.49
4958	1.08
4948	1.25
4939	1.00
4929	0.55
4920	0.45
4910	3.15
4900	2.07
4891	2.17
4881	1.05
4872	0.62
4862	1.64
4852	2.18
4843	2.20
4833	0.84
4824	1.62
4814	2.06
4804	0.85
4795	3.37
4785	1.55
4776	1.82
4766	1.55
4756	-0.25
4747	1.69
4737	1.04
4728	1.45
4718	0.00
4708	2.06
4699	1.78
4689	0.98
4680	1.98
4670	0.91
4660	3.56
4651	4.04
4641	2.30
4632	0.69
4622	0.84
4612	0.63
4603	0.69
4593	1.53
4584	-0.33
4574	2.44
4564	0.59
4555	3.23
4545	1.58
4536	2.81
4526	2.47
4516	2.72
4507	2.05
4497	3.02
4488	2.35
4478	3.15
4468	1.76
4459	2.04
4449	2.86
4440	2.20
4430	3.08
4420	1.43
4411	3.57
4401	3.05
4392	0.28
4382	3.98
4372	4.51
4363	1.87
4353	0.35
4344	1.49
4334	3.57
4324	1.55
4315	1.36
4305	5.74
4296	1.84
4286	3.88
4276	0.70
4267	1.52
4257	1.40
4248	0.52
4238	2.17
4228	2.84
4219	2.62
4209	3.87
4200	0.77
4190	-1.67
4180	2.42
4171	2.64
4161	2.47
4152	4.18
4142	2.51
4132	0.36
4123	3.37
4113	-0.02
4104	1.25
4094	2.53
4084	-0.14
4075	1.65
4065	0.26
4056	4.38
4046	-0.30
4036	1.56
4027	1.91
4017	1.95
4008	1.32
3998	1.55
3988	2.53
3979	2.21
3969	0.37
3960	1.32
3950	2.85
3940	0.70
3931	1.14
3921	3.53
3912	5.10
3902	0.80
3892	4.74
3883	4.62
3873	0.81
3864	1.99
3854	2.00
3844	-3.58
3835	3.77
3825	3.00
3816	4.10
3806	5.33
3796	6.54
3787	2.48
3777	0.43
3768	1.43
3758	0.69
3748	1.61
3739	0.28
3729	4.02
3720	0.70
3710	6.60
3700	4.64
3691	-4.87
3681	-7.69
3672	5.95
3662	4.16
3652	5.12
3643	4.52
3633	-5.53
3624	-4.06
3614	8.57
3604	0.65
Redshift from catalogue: 1.47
